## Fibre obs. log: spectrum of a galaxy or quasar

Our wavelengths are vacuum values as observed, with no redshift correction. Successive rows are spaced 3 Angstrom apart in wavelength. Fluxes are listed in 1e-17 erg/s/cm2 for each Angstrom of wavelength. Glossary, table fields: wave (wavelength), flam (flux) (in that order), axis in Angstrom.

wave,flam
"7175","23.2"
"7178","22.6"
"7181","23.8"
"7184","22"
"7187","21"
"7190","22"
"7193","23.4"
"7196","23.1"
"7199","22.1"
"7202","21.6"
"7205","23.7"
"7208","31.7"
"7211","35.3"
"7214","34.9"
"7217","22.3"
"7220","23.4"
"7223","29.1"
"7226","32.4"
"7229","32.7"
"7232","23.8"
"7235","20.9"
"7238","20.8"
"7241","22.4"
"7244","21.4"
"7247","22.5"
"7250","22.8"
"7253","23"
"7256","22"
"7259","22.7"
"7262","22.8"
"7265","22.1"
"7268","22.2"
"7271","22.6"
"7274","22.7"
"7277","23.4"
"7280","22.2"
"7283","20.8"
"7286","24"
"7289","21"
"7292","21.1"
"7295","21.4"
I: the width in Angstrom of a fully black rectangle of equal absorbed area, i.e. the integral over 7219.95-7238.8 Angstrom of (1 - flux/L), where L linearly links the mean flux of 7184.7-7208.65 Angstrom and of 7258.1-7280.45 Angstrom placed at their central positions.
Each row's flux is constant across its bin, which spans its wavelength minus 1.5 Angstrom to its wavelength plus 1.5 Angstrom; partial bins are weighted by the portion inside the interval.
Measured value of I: -3.0 Angstrom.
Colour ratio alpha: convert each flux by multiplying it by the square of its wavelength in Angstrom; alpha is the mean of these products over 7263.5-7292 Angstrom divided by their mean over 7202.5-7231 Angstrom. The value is 0.8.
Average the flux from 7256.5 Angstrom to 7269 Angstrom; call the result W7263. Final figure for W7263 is 22.4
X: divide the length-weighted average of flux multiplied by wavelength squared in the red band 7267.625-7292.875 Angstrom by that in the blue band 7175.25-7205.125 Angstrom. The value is 1.0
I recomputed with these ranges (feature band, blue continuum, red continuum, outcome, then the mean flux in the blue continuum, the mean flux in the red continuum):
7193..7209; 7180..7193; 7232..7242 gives -1.5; 22.3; 21.7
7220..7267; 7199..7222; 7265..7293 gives 1.6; 27.2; 22.2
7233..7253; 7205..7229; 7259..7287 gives 3.3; 29.7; 22.5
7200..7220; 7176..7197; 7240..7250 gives -4.8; 22.6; 22.2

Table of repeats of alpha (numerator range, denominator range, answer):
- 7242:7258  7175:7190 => 1.02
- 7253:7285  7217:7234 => 0.82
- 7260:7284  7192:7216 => 0.85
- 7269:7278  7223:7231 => 0.74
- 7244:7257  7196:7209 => 0.94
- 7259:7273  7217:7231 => 0.80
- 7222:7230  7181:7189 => 1.45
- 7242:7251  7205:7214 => 0.70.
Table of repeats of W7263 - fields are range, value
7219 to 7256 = 24.5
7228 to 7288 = 22.8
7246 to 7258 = 22.6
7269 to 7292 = 22.3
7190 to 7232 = 27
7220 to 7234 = 28.5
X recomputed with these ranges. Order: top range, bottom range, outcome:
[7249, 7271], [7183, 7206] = 1.03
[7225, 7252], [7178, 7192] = 1.10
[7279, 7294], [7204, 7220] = 0.76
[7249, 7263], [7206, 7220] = 0.76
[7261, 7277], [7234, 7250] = 1.05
